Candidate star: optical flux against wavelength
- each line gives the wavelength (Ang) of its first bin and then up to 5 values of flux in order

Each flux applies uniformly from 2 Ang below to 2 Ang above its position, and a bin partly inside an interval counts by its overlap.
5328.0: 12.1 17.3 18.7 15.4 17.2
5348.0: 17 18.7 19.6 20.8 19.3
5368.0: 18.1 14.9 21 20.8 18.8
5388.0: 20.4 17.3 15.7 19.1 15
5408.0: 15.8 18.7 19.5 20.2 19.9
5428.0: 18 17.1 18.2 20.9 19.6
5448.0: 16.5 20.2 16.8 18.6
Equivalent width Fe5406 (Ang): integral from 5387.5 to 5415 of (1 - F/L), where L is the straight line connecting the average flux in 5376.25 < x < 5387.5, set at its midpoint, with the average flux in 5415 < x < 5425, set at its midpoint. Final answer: 3.6 Ang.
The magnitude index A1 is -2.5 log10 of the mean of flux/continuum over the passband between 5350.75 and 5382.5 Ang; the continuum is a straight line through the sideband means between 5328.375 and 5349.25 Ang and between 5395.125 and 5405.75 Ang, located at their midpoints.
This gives -0.15 mag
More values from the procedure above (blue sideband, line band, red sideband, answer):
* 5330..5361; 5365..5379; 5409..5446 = 0.00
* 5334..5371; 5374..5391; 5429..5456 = -0.10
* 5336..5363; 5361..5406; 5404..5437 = 0.00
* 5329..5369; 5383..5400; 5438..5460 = 0.01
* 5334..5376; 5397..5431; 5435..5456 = 0.03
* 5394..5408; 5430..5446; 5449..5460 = -0.07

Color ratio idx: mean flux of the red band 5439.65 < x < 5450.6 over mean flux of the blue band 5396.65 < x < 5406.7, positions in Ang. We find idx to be 1.1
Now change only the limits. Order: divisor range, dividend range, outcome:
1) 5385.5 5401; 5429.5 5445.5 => 1.05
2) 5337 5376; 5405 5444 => 1.03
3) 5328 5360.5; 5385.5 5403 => 1.02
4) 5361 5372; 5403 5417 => 0.95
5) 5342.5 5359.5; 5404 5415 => 0.93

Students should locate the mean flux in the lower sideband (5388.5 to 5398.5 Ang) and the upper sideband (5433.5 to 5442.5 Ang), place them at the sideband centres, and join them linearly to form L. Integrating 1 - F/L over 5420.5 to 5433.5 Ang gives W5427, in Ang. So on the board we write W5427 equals 0.2 Ang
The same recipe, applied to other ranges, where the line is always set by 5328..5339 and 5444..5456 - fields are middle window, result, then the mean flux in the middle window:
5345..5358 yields -1.07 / 18.3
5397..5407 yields 0.48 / 16.8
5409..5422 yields -0.99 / 19.2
